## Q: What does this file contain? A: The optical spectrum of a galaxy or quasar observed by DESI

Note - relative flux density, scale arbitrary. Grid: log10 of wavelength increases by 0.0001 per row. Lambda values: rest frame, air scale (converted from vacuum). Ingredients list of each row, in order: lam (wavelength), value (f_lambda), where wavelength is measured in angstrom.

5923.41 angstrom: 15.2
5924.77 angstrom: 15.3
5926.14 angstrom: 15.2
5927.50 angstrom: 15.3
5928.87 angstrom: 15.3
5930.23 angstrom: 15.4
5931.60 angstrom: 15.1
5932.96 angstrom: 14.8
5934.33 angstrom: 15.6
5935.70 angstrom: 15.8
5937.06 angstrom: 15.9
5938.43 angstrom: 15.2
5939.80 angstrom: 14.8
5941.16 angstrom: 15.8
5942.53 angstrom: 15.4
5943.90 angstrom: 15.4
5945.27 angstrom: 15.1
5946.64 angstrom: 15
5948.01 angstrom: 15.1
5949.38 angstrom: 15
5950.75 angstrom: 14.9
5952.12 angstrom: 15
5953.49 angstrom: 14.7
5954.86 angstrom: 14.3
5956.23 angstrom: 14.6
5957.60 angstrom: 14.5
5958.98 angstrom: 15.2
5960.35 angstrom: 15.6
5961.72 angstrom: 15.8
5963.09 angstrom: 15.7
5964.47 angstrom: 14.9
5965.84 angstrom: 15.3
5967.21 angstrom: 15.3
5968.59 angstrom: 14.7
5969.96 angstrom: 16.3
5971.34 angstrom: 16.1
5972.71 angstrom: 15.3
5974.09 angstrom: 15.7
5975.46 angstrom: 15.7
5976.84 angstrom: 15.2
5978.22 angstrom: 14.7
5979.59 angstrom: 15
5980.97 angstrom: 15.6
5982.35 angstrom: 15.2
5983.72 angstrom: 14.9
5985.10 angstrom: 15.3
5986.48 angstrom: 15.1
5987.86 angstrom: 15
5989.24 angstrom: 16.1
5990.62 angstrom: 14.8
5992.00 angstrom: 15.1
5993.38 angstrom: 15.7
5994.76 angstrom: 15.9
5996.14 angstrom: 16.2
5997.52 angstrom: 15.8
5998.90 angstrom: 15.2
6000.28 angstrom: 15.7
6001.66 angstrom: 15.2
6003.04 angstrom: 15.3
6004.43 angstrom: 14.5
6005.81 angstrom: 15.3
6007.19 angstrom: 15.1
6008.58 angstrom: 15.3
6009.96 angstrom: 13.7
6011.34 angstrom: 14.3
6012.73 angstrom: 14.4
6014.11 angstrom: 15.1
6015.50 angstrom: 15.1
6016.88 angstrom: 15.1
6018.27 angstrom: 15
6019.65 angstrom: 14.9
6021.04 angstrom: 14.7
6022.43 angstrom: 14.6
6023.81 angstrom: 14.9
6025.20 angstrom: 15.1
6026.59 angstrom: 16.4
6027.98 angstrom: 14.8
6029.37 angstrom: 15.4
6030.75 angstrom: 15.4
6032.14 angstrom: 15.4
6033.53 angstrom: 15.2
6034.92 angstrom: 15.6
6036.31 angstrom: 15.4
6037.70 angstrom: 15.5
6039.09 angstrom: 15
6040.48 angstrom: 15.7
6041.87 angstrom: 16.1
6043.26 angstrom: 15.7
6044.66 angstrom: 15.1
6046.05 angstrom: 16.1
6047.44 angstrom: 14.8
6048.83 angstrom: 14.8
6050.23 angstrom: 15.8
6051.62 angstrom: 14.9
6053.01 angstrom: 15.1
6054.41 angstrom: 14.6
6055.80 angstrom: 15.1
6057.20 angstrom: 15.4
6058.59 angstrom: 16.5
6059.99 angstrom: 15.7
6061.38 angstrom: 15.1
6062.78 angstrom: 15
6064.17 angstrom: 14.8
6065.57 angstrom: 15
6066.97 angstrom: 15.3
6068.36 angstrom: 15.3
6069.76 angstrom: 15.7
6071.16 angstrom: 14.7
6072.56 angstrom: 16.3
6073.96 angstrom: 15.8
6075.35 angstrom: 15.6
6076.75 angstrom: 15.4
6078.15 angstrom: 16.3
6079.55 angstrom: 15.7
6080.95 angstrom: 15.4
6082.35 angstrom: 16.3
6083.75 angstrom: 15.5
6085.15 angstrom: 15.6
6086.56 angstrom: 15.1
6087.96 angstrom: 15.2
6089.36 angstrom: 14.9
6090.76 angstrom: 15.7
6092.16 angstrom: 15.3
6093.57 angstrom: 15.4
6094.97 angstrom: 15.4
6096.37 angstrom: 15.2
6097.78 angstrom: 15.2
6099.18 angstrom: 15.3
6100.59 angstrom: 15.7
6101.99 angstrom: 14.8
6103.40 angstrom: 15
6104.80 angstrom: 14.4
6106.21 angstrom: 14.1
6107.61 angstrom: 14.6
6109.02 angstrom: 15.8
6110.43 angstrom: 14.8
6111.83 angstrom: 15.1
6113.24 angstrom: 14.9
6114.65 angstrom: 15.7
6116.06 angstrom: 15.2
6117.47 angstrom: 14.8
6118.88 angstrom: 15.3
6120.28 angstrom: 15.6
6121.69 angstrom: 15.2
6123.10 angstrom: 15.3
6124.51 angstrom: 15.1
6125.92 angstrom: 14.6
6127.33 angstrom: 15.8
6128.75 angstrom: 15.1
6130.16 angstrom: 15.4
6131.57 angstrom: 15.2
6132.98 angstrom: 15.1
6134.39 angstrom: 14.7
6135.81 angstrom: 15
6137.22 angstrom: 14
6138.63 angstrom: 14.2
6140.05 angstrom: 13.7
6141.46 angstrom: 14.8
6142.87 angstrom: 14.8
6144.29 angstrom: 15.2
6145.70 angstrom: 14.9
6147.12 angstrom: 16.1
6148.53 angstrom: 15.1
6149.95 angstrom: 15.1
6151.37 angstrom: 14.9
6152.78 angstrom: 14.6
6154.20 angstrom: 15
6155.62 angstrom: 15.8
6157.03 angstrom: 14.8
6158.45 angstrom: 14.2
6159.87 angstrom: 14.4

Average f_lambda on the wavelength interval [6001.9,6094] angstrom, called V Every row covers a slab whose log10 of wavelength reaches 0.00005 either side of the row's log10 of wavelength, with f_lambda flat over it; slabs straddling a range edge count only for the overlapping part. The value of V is 15.3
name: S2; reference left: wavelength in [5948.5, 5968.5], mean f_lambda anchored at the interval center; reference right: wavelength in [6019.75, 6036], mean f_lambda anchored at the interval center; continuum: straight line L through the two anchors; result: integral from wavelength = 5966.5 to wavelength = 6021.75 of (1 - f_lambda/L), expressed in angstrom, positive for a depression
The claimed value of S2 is -0.3 angstrom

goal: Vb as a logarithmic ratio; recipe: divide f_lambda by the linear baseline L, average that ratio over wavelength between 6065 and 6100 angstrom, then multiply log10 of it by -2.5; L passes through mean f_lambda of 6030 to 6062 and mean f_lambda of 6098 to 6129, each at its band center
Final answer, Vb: -0.016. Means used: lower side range 15.4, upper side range 15.1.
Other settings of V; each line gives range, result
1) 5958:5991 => 15.3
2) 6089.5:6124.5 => 15.2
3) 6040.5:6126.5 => 15.3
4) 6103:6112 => 14.8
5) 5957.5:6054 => 15.3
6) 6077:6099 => 15.5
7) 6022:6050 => 15.4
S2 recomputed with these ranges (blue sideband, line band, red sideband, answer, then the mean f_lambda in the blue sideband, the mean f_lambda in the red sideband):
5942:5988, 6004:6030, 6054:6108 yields 0.5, 15.2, 15.3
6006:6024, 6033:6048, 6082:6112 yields -0.6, 14.8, 15.2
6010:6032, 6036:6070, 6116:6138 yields -0.7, 15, 15.1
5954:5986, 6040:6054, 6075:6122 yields -0.1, 15.3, 15.3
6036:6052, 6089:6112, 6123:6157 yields 0.1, 15.4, 15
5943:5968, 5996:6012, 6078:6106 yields 0.1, 15.1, 15.3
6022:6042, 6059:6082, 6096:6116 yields -0.4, 15.4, 15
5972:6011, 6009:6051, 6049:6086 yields 0.5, 15.3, 15.4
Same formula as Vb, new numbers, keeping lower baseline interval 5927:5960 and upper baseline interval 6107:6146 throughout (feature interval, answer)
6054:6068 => -0.016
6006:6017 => 0.023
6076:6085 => -0.051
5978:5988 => -0.002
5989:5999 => -0.036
